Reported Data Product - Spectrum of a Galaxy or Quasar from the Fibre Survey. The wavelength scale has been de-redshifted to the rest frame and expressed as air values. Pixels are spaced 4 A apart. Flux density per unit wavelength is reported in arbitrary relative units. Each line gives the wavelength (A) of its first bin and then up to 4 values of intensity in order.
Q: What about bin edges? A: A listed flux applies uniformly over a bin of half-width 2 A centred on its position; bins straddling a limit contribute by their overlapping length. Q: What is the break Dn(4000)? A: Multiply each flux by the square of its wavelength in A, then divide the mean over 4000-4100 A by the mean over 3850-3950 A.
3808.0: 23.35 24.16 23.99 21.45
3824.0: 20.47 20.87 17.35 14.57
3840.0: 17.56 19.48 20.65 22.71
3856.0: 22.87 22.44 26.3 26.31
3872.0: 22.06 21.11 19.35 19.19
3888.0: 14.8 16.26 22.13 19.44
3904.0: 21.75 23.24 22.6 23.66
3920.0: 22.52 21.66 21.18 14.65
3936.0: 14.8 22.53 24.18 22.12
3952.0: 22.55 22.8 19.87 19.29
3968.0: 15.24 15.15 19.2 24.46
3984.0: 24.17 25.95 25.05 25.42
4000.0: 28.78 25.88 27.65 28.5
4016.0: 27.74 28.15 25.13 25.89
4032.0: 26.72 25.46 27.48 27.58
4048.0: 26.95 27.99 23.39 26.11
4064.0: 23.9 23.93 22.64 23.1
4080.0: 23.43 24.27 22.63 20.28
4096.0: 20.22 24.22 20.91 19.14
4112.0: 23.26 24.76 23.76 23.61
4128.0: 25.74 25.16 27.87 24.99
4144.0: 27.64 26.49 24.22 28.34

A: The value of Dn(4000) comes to 1.28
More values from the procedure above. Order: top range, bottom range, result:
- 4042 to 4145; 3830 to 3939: 1.31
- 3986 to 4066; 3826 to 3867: 1.41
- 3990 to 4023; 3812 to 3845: 1.50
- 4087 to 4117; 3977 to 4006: 0.91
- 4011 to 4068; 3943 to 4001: 1.23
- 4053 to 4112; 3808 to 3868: 1.21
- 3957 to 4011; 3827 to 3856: 1.28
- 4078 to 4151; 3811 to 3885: 1.28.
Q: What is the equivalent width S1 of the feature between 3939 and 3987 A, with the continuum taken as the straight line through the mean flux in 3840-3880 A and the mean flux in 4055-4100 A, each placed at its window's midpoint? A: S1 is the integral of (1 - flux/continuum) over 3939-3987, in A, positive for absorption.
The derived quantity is 3.4 A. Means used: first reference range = 22.2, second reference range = 23.1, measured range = 21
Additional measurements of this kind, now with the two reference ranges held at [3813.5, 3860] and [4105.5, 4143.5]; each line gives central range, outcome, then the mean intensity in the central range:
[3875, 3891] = 2.0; 18.3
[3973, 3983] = 0.4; 21.4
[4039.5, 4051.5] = -2.1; 27.4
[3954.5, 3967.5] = 1.2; 19.9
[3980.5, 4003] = -3.3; 25.8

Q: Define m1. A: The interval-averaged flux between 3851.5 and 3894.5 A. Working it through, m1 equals 21.2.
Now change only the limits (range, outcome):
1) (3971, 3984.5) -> 20.8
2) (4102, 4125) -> 22.5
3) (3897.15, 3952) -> 21.2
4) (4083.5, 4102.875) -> 22.1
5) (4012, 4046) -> 26.9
